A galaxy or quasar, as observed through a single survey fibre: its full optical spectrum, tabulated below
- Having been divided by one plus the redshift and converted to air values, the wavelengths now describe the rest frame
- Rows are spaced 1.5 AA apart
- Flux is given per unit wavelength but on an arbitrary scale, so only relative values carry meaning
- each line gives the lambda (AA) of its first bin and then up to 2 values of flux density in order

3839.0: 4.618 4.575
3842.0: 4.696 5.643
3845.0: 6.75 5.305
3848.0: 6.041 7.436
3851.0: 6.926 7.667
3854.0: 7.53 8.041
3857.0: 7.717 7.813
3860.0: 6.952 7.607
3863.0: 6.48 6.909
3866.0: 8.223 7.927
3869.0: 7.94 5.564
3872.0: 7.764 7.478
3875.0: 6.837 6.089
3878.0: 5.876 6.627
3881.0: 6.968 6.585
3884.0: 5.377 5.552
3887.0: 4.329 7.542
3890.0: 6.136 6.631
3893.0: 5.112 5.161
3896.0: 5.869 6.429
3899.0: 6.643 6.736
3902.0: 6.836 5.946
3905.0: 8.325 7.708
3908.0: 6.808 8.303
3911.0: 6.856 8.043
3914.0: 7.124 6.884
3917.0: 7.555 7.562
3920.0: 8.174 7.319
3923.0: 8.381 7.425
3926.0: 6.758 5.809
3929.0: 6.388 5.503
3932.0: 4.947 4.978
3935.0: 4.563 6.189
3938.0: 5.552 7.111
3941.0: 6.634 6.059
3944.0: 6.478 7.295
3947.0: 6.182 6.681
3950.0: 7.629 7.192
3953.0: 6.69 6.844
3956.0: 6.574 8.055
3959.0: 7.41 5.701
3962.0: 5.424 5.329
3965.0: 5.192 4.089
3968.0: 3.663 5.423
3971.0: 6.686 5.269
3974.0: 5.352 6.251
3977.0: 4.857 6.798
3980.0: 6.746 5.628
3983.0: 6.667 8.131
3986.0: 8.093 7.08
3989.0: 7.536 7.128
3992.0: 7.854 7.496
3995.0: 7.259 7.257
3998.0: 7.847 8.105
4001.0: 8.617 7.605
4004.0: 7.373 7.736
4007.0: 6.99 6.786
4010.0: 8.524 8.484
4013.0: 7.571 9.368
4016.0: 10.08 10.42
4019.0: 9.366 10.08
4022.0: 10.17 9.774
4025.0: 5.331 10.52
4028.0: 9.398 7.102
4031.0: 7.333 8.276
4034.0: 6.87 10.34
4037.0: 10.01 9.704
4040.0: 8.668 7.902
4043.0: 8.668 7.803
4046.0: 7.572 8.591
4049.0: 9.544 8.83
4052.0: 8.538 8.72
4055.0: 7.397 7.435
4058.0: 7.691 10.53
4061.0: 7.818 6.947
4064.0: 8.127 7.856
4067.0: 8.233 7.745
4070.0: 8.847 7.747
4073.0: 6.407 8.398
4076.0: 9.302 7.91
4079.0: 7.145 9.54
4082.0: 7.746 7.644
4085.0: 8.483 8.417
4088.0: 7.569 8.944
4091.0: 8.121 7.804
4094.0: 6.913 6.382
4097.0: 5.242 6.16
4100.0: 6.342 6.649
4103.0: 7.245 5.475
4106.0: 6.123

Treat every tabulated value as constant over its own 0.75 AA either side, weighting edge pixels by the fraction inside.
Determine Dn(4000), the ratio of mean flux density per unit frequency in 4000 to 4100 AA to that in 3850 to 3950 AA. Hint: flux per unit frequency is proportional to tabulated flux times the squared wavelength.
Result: 1.3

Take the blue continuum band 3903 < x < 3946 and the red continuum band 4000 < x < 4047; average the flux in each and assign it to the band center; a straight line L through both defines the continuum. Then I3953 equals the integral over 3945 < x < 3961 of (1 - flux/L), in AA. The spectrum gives 0.7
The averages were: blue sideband 6.78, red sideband 8.53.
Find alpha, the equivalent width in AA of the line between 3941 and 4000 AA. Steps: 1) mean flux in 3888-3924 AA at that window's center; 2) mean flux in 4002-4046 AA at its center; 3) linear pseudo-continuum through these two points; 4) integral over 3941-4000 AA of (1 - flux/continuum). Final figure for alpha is 9.7 AA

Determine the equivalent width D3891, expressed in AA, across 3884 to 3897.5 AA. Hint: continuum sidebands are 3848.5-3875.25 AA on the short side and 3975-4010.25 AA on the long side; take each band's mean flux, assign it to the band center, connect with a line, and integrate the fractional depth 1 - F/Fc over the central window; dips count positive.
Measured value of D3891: 2.8 AA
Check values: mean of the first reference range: 7.38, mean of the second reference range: 7.25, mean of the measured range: 5.8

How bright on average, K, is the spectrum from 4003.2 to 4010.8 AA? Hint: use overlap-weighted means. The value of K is 7.49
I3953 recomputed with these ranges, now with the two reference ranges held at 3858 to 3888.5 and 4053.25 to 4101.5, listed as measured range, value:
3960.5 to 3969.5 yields 2.9 AA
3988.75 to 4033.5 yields -4.8 AA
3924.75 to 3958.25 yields 3.4 AA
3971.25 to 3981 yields 1.8 AA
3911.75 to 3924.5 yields -1.2 AA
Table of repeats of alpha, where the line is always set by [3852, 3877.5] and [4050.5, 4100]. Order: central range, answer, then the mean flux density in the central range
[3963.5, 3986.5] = 5.20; 5.88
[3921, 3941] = 3.35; 6.23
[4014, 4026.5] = -2.72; 9.39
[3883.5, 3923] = 3.43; 6.77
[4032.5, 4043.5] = -1.53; 8.84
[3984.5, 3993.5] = 0.06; 7.58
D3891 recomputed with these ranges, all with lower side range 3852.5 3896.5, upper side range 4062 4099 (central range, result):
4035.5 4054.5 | -2.9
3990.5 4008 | -0.6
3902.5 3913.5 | -0.8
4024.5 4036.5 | -1.2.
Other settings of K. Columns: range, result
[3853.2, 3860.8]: 7.61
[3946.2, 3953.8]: 6.88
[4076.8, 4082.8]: 8.08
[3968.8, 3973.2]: 5.8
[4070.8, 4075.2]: 7.5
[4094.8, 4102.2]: 6.15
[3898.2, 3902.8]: 6.73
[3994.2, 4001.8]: 7.81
